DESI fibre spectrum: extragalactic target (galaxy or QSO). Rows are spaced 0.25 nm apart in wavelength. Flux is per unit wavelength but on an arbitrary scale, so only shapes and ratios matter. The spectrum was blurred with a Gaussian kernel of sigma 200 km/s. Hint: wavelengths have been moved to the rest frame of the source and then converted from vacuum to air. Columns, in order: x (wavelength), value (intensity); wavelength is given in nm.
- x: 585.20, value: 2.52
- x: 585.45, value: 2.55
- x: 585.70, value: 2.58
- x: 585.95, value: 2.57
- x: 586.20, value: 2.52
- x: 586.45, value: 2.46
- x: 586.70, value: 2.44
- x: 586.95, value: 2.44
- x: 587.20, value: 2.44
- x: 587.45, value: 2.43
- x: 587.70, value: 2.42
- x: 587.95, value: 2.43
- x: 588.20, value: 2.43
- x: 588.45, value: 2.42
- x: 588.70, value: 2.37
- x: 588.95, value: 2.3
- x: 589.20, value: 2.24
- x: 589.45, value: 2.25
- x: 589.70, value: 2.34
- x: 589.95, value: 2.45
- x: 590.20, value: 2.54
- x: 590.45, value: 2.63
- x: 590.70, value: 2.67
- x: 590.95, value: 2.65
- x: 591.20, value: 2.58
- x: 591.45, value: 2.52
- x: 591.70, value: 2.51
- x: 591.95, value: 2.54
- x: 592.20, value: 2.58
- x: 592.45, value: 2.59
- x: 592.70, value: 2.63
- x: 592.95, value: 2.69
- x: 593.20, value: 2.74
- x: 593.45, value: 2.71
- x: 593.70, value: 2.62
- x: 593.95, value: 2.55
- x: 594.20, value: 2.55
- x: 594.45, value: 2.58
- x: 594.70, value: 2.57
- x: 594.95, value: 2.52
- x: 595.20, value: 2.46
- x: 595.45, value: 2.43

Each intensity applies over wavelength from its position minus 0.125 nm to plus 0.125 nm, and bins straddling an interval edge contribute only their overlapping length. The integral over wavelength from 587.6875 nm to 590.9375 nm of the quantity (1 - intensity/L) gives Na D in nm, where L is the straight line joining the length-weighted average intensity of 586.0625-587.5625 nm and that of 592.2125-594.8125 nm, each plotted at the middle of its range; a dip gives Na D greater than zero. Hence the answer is 0.11 nm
